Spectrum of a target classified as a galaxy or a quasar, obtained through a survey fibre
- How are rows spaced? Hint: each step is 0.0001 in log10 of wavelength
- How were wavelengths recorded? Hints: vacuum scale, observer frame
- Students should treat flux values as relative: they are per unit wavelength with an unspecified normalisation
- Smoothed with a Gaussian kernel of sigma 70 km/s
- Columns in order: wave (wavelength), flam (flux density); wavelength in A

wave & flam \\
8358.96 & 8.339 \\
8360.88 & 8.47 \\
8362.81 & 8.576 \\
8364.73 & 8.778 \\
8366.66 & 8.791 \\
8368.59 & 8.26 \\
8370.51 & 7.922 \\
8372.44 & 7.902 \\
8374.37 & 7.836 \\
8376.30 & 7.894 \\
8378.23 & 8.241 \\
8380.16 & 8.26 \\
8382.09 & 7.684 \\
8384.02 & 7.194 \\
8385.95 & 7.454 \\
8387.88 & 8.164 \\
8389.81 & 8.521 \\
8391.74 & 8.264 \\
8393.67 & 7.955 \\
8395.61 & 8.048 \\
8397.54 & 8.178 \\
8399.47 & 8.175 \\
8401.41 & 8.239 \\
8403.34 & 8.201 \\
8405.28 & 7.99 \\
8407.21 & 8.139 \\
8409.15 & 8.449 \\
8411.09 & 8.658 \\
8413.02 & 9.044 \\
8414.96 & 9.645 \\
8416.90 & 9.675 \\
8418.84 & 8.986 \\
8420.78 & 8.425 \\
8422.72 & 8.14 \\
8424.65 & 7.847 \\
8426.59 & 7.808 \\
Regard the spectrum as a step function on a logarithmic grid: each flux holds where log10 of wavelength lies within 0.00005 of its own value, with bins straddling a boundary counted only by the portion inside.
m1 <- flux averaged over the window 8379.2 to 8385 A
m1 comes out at 7.71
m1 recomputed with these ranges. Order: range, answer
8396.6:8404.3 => 8.2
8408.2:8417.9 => 9.09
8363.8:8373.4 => 8.33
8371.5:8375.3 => 7.87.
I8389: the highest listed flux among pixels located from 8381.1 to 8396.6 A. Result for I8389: 8.521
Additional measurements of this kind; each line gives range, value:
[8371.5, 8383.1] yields 8.26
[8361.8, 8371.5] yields 8.791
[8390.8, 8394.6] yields 8.264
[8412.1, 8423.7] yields 9.675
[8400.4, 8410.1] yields 8.449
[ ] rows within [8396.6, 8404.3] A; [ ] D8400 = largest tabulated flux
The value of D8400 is 8.239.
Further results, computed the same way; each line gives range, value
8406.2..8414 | 9.044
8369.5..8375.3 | 7.922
